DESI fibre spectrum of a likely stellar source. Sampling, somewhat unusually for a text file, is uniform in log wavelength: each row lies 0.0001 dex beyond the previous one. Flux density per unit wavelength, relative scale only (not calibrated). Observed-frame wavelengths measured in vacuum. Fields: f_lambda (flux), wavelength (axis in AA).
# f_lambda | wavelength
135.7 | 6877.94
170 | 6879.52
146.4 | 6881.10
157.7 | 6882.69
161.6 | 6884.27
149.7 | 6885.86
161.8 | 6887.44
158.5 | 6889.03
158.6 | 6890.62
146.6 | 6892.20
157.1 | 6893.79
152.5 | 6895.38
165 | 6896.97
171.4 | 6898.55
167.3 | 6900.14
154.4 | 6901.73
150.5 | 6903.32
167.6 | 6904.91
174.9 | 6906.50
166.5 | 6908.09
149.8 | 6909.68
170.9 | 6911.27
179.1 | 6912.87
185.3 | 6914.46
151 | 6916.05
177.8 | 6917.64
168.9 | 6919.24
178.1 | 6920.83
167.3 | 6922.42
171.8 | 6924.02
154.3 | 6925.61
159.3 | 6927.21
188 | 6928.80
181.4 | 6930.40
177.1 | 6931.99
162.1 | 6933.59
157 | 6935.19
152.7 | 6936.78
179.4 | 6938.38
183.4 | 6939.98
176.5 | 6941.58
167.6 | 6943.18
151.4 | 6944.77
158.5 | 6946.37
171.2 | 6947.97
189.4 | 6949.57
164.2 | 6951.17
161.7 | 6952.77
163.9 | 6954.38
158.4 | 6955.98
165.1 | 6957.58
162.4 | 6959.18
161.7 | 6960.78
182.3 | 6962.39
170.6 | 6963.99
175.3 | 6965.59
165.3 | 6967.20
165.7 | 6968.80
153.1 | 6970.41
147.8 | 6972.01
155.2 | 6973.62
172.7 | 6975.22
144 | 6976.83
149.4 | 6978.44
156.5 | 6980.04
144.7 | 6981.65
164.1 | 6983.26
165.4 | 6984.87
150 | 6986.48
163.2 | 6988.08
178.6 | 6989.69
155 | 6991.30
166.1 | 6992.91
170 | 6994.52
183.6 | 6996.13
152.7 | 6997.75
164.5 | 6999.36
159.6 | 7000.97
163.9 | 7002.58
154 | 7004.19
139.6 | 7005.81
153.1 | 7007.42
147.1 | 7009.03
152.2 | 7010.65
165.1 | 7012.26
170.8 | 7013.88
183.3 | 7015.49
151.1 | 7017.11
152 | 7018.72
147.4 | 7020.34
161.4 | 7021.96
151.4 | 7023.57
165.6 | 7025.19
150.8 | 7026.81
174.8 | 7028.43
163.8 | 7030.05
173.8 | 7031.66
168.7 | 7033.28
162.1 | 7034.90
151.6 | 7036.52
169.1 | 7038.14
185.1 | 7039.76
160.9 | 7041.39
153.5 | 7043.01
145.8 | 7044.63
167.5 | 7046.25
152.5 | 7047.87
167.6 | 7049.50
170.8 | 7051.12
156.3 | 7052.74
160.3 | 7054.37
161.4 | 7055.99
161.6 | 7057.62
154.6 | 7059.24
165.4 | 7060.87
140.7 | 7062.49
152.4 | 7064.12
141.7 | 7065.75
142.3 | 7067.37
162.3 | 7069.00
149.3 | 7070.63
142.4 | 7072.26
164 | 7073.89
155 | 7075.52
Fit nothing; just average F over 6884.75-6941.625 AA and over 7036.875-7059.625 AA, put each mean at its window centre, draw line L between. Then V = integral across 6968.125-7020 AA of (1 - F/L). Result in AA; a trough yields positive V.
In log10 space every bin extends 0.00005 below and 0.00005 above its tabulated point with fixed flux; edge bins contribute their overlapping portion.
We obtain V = 1.4 AA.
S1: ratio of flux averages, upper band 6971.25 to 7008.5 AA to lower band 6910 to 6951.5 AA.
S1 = 0.93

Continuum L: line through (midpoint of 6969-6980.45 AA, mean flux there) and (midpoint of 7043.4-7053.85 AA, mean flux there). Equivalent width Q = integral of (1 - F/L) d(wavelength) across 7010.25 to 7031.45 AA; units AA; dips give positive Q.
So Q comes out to -0.5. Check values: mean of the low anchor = 155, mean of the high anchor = 160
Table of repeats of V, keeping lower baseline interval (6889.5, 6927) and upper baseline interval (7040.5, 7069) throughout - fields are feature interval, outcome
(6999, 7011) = 0.4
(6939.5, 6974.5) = -0.9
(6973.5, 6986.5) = 0.4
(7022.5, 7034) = -0.4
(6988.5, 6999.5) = -0.5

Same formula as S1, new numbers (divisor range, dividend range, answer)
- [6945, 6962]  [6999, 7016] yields 0.96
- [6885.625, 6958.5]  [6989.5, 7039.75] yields 0.97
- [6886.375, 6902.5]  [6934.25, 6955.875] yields 1.05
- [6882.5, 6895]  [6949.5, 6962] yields 1.06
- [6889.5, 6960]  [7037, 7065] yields 0.96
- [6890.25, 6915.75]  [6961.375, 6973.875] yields 1.01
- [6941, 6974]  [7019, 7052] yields 0.98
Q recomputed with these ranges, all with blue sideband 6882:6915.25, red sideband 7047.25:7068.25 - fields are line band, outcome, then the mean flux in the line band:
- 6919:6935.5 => -0.9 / 170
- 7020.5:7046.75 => -0.9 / 162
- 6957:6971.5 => -0.6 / 167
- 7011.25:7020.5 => -0.3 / 162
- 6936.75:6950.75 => -0.9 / 171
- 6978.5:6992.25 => 0.0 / 159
